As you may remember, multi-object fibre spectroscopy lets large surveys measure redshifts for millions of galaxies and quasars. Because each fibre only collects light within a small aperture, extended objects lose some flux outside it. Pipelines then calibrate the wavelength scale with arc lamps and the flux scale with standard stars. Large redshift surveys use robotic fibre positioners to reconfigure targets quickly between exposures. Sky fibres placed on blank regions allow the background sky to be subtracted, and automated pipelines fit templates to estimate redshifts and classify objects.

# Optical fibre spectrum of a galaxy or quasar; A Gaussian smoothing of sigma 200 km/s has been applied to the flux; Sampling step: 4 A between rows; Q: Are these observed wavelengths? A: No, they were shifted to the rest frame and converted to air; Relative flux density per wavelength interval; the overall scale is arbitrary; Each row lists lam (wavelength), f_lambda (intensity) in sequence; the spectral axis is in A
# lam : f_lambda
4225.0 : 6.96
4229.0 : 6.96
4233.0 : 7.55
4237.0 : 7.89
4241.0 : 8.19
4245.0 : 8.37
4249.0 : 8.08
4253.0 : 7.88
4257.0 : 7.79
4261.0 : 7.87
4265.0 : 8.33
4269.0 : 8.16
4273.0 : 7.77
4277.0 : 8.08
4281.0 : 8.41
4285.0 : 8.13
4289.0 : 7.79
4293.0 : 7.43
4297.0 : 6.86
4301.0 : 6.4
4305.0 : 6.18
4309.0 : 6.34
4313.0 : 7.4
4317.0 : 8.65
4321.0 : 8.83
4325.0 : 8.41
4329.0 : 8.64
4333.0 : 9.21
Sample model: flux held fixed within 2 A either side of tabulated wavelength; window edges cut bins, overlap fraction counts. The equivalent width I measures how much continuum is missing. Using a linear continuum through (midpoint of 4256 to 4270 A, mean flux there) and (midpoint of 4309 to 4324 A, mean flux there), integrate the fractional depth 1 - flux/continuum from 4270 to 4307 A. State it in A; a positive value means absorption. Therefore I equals 2.6 A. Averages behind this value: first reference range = 8.05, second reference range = 8.04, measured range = 7.47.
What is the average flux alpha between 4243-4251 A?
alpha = 8.22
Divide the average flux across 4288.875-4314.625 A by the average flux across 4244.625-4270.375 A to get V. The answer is 0.85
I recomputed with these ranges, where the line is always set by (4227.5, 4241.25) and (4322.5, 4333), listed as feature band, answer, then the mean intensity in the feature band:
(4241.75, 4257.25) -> -0.6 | 8.07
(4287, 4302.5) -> 2.1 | 7.14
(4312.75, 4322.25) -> 0.2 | 8.42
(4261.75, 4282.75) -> -0.2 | 8.13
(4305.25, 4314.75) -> 2.0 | 6.73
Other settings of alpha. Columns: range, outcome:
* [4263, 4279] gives 8.09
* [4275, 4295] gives 7.97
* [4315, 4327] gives 8.63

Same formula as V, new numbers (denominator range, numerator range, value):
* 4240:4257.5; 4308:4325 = 0.99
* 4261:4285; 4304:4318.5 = 0.88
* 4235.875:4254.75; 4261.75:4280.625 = 1.00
